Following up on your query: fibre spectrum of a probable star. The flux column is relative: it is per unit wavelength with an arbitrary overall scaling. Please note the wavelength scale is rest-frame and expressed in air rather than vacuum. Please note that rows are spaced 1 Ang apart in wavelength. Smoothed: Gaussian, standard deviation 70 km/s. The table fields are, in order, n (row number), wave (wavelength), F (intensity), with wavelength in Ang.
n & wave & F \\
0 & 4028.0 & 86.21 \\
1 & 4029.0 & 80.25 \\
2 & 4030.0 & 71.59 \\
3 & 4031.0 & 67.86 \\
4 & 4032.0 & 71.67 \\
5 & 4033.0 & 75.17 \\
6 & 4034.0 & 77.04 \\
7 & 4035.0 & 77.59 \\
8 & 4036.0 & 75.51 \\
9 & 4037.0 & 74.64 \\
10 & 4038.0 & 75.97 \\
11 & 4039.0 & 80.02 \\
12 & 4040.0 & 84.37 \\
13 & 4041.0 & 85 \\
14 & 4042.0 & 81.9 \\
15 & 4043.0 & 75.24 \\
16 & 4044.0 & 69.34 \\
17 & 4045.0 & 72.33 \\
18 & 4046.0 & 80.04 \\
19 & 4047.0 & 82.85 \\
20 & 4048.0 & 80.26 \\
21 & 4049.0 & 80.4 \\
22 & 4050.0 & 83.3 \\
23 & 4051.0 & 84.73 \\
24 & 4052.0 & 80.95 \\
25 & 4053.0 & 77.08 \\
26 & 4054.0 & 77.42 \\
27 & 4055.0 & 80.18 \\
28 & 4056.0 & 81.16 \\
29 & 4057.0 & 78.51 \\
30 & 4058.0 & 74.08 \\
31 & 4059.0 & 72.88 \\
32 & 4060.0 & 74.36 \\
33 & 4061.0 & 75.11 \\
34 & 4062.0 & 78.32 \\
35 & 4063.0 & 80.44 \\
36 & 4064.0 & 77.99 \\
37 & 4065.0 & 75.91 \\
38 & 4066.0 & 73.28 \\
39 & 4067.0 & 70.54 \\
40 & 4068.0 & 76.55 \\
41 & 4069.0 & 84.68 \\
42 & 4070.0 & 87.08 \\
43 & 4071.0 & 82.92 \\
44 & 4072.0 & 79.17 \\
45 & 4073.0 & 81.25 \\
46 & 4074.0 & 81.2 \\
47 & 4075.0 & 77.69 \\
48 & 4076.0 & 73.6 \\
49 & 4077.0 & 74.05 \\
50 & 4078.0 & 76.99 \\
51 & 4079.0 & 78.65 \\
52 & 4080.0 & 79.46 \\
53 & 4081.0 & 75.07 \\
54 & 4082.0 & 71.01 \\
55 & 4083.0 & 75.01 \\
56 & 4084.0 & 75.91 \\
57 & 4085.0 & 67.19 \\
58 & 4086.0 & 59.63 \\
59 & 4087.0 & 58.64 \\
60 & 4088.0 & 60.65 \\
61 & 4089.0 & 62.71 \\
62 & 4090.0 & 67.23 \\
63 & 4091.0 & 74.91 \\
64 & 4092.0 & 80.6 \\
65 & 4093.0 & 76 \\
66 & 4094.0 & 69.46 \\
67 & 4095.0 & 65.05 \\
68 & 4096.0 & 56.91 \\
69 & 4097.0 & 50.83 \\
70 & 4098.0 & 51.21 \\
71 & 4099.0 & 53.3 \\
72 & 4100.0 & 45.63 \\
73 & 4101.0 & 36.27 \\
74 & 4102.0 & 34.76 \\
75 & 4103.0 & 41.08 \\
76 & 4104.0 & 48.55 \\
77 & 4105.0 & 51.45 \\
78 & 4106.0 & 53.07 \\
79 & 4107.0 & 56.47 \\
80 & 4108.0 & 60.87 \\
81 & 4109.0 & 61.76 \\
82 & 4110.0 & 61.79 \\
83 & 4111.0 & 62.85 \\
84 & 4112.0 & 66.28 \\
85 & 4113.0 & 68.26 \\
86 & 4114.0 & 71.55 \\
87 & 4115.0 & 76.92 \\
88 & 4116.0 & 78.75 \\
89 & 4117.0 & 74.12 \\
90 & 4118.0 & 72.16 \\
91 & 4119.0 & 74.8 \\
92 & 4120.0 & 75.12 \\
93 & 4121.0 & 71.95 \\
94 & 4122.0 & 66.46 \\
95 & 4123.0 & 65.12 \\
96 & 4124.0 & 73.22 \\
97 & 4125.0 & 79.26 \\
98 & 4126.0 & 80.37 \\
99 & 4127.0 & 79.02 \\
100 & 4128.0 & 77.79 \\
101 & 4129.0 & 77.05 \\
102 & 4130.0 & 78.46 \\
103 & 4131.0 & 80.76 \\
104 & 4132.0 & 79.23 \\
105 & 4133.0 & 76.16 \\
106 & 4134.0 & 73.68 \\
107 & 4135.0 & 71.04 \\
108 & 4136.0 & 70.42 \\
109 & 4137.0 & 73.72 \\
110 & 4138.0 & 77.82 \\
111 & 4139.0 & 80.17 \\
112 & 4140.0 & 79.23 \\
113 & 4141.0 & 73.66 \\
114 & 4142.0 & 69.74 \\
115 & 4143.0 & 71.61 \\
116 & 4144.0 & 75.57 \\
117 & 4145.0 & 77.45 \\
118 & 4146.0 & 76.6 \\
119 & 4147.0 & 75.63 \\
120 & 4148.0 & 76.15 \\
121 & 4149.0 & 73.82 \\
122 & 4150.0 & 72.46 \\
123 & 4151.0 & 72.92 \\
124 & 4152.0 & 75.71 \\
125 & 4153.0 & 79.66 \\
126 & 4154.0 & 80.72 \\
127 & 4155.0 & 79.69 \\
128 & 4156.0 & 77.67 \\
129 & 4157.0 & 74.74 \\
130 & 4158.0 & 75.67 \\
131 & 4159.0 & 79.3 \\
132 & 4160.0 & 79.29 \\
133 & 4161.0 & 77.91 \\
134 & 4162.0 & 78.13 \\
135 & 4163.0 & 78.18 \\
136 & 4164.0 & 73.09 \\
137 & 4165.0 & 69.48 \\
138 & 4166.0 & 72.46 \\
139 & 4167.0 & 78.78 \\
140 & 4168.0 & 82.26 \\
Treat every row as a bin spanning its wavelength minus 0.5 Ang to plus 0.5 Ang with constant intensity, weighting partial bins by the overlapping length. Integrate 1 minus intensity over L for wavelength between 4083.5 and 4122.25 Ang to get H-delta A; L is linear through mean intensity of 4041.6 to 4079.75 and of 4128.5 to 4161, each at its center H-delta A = 7.33 Ang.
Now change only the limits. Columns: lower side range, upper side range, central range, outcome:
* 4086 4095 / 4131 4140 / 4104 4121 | 1.3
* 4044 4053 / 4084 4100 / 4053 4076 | -1.4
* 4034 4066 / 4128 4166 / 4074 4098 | 2.4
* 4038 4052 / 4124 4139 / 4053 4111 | 7.4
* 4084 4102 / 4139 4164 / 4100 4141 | 0.1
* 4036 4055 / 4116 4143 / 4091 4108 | 4.7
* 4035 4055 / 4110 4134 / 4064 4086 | 0.1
